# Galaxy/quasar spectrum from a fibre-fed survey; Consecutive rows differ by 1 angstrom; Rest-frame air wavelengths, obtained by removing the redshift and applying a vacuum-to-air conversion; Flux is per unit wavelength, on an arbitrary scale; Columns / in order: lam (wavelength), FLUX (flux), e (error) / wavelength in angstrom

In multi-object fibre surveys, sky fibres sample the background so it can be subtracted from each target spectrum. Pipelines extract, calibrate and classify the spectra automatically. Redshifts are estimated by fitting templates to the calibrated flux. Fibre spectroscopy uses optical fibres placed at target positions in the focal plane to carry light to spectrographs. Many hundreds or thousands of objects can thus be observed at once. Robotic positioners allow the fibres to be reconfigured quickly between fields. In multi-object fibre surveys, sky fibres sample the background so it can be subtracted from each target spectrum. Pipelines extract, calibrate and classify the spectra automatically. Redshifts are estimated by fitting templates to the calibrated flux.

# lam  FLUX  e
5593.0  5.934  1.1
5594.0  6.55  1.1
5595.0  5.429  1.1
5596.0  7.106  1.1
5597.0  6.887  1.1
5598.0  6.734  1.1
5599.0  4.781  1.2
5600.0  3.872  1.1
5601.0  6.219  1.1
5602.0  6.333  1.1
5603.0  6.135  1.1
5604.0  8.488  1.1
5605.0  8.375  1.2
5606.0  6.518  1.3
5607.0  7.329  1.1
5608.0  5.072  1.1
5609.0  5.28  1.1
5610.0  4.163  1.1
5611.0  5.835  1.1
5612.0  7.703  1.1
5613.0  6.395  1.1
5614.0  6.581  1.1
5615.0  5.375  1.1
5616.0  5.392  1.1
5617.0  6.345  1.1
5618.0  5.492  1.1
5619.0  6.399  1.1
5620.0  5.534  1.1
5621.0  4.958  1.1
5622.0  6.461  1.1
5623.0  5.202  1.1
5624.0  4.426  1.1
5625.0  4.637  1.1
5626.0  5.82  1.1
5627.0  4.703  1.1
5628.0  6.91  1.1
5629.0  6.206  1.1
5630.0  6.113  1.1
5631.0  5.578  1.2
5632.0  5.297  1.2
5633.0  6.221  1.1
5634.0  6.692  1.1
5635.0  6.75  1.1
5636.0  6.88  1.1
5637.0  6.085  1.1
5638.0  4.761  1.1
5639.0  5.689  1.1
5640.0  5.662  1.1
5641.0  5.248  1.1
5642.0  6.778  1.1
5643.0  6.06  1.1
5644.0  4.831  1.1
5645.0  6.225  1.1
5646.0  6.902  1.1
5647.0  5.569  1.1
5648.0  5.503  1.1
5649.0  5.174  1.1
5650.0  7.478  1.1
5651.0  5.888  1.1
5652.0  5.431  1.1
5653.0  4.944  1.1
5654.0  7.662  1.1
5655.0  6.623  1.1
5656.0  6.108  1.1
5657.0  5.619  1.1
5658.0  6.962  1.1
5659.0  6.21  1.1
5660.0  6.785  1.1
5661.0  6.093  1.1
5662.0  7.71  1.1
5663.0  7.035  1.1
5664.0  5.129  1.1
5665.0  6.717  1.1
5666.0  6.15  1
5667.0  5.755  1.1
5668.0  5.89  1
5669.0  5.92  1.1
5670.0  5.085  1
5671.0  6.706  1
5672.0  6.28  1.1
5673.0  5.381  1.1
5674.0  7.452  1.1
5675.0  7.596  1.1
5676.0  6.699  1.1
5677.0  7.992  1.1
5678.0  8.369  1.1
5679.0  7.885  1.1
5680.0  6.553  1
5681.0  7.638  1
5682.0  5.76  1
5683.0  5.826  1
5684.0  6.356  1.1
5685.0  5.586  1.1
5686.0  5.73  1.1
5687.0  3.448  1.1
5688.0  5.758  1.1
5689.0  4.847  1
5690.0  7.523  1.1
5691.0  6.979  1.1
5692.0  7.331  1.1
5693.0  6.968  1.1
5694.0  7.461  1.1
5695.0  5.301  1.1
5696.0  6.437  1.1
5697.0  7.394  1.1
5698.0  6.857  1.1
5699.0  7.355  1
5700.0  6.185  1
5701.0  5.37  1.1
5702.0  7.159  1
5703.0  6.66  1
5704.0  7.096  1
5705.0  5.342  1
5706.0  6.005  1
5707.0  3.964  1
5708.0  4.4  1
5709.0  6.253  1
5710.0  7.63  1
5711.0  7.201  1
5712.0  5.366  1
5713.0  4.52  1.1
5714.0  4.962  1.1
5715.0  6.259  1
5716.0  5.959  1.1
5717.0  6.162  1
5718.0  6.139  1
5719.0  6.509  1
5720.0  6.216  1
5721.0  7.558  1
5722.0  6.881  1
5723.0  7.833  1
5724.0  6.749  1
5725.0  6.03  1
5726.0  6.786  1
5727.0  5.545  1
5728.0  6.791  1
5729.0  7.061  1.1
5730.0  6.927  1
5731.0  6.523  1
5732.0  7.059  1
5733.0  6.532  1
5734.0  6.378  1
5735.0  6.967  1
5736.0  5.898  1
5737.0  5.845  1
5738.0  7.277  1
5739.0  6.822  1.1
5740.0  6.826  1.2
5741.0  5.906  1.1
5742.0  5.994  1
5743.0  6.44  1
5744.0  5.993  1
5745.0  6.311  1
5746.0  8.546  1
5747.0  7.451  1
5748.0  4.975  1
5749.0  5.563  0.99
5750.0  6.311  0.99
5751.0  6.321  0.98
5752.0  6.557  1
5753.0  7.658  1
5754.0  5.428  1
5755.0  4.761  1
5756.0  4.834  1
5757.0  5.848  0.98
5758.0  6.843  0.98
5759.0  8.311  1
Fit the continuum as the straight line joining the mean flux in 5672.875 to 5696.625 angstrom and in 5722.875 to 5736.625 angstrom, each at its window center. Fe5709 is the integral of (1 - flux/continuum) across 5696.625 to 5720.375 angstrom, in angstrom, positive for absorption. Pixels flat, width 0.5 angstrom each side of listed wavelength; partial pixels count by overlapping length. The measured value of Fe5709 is 1.7 angstrom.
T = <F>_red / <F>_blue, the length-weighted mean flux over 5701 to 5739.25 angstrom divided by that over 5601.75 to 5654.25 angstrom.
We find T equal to 1.06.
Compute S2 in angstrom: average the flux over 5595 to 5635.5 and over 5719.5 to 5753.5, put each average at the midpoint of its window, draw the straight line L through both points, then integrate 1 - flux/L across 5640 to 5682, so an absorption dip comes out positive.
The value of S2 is -1.0 angstrom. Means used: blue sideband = 6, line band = 6.37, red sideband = 6.6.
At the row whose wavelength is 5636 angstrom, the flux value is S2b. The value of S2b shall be 6.88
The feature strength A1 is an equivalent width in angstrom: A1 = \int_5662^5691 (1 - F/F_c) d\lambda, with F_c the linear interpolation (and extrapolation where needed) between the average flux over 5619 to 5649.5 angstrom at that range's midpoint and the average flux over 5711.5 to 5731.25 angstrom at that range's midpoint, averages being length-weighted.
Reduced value -1.5 angstrom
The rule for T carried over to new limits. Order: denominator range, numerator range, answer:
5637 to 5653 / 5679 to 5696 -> 1.08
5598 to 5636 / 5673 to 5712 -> 1.08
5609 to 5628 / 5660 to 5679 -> 1.17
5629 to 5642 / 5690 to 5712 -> 1.08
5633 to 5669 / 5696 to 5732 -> 1.03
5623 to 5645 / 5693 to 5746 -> 1.11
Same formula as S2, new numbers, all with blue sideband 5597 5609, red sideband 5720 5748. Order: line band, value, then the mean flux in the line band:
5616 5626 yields 1.36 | 5.51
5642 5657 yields 0.95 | 6.04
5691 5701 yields -0.28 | 6.75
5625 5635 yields 0.74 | 5.92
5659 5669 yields 0.23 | 6.33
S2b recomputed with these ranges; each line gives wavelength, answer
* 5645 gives 6.225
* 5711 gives 7.201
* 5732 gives 7.059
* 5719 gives 6.509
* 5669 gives 5.92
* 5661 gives 6.093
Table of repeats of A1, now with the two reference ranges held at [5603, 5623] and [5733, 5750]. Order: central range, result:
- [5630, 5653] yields 1.1 angstrom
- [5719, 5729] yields -0.5 angstrom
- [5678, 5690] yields 0.4 angstrom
